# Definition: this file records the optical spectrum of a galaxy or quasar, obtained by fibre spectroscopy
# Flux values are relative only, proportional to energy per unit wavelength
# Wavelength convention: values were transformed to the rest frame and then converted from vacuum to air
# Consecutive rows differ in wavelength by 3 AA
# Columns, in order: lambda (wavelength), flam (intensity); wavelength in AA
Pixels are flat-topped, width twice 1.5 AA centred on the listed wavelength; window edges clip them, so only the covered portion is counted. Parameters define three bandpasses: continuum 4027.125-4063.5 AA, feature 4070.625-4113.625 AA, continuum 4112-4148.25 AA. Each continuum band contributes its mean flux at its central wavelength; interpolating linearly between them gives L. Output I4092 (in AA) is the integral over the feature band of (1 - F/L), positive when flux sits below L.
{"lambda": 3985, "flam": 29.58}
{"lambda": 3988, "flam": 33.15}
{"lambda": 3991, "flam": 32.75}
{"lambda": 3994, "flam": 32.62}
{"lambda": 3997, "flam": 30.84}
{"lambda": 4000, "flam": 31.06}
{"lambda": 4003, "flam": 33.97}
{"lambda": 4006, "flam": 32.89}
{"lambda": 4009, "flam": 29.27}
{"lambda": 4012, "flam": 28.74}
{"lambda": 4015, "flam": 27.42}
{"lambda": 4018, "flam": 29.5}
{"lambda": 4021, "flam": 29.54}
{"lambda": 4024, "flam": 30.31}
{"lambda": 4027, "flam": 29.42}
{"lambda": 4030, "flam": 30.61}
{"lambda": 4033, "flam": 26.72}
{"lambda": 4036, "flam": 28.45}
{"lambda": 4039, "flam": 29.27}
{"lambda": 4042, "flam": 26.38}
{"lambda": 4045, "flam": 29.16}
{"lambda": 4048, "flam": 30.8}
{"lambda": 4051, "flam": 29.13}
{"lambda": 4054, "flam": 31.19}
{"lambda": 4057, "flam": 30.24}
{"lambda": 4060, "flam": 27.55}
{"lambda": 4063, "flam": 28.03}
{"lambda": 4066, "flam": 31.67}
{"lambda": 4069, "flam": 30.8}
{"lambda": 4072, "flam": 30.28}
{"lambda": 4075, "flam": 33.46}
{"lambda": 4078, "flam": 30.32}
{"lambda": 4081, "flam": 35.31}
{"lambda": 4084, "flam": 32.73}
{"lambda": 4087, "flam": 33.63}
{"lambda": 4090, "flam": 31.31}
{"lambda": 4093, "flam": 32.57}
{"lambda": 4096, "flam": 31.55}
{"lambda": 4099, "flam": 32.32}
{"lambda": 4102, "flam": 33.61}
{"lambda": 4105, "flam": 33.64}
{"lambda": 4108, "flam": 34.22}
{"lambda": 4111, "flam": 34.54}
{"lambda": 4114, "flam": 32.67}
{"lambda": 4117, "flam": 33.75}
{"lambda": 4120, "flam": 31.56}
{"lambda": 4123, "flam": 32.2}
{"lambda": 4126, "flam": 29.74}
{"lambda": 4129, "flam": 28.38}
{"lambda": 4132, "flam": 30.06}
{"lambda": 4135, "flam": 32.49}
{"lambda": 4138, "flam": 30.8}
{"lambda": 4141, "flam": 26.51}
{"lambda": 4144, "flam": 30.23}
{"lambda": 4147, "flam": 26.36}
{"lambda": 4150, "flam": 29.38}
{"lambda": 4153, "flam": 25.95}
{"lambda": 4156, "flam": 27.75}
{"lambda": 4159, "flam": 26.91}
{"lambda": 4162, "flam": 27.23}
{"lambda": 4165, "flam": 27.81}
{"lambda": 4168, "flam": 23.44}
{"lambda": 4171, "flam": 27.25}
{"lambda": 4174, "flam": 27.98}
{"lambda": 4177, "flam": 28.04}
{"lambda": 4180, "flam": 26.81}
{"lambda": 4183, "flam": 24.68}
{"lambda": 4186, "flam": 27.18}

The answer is -4.33 AA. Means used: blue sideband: 29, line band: 32.8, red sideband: 30.5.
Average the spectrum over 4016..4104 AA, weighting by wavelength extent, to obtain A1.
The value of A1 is 30.5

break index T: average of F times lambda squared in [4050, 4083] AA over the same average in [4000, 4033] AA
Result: 1.05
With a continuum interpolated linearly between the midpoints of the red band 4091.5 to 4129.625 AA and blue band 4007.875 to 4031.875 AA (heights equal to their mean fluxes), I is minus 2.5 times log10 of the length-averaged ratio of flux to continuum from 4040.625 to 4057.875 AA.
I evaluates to 0.03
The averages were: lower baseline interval 29.3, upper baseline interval 32.5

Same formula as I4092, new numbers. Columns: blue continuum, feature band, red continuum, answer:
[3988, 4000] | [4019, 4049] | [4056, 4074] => 1.73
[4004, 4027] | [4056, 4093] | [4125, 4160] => -2.63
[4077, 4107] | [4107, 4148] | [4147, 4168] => -1.71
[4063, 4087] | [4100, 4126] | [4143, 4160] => -2.80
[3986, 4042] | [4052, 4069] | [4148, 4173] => -0.35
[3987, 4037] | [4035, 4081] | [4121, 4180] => -0.40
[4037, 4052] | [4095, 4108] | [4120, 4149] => -1.57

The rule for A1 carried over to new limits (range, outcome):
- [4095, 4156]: 30.9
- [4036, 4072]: 29.5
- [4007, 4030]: 29.3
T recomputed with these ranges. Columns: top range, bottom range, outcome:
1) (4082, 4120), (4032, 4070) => 1.16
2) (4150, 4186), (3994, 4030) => 0.95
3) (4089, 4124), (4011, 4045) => 1.19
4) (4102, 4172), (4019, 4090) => 1.02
